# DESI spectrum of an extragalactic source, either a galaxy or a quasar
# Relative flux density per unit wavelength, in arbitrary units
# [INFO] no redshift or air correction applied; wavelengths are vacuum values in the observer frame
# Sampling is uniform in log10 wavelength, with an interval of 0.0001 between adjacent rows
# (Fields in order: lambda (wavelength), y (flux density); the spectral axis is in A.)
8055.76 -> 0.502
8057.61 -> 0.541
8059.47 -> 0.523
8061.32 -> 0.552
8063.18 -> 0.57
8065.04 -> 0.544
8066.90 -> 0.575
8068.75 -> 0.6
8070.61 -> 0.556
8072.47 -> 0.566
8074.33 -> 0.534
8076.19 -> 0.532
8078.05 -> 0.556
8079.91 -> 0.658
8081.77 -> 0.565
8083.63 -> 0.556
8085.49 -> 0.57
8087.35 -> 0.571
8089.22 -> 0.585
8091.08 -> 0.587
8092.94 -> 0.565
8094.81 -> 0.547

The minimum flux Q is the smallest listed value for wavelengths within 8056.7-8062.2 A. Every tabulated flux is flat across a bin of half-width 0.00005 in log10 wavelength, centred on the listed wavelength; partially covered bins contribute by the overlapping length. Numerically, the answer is 0.523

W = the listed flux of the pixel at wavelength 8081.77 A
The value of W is 0.565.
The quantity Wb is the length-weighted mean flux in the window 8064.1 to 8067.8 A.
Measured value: 0.559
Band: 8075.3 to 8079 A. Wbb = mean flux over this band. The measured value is 0.545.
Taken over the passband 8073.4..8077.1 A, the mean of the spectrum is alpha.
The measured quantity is 0.533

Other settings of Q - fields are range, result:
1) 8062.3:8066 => 0.544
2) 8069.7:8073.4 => 0.556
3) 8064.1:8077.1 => 0.532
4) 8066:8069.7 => 0.575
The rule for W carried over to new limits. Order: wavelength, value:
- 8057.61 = 0.541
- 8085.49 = 0.57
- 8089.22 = 0.585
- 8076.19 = 0.532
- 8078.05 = 0.556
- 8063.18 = 0.57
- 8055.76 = 0.502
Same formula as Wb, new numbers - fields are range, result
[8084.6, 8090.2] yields 0.575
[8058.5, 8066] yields 0.547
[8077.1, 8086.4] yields 0.581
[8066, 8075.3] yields 0.566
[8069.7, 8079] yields 0.549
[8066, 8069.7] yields 0.588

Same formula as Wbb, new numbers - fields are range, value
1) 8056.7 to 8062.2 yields 0.539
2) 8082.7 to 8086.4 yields 0.563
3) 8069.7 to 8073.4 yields 0.561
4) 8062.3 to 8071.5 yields 0.569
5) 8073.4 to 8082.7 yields 0.569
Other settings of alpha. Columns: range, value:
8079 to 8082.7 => 0.611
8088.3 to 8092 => 0.586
